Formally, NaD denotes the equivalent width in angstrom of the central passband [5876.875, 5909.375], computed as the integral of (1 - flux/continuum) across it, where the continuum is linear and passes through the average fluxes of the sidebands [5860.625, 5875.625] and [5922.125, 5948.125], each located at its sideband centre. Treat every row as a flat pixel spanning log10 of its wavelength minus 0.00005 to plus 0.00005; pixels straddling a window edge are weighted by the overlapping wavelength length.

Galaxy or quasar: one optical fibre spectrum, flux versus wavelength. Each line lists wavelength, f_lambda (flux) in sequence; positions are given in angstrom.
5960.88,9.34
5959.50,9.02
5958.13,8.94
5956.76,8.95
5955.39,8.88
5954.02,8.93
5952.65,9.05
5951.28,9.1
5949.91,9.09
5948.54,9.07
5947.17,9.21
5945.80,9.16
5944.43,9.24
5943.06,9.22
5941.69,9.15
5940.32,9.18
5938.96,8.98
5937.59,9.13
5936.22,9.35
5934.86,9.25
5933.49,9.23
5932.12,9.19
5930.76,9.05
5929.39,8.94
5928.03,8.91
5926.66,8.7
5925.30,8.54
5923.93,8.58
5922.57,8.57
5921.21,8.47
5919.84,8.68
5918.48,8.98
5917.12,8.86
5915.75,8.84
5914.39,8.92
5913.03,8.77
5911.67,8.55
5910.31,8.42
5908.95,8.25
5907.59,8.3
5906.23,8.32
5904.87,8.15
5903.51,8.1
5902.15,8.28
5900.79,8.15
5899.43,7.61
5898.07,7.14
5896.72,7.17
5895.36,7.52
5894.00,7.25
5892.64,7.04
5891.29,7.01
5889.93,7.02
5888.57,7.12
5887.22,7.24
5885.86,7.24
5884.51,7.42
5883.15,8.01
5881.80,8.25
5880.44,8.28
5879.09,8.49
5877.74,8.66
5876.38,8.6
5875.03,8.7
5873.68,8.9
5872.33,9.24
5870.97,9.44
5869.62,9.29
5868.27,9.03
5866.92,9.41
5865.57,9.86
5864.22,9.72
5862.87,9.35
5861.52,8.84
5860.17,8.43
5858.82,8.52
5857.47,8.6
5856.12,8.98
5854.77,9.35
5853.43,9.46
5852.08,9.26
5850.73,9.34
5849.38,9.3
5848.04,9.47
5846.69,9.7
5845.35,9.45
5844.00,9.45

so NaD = 5.0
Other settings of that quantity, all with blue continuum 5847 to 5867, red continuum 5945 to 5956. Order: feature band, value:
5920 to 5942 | 0.4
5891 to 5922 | 3.4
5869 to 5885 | 1.0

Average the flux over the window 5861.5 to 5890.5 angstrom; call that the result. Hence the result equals 8.55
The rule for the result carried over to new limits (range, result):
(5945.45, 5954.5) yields 9.09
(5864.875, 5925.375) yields 8.28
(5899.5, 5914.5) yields 8.33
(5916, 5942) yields 8.93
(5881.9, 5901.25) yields 7.37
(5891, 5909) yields 7.73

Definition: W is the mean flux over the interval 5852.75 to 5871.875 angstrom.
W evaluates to 9.16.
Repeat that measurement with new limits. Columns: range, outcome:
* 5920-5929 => 8.64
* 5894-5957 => 8.68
